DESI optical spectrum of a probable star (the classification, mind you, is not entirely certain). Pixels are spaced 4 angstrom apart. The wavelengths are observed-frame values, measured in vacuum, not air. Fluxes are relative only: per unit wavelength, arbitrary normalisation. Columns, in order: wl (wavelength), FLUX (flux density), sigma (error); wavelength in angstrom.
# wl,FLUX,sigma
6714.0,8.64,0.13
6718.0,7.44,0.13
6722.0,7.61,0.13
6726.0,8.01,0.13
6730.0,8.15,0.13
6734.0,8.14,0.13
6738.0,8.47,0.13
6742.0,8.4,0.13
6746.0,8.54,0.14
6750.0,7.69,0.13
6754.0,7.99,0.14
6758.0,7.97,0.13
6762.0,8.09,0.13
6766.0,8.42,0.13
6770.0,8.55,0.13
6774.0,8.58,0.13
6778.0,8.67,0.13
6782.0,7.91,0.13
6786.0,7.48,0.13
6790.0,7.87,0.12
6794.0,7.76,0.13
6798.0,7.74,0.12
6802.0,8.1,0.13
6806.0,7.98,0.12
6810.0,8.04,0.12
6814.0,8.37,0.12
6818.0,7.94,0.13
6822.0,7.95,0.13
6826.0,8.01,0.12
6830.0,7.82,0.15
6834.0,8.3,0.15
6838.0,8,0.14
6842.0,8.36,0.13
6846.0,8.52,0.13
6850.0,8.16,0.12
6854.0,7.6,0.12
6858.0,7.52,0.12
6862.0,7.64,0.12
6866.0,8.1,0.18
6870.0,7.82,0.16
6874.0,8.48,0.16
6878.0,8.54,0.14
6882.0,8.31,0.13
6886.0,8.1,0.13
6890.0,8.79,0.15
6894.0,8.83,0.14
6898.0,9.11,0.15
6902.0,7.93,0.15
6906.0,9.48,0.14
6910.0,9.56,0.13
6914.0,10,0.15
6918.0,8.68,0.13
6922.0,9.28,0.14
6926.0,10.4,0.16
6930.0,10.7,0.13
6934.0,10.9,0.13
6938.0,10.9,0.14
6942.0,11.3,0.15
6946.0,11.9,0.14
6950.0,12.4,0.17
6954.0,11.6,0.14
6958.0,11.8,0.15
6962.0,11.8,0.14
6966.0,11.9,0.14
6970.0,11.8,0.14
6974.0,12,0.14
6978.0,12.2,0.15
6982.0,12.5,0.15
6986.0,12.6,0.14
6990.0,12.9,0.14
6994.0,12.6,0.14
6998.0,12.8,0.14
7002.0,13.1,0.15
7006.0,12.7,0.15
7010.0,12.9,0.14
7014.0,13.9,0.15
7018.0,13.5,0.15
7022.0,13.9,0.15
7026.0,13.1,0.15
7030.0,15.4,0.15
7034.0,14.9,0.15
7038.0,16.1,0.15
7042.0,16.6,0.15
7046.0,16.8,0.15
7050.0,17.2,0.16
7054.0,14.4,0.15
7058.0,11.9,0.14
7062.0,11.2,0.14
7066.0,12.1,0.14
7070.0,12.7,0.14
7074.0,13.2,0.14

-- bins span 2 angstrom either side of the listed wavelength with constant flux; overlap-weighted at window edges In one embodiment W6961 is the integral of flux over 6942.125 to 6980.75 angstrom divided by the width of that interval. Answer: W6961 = 11.9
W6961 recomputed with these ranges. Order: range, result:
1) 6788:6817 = 7.98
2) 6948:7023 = 12.6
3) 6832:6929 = 8.58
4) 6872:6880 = 8.51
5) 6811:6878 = 8.05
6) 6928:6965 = 11.5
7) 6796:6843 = 8.04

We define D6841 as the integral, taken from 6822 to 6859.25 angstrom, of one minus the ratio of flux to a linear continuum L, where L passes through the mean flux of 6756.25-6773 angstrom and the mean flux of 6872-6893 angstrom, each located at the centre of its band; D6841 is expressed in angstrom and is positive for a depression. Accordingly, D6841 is 1.6 angstrom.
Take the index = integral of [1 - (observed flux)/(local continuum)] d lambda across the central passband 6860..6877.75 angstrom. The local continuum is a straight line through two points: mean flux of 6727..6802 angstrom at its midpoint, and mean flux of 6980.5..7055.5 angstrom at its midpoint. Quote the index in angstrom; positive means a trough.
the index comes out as 4.2 angstrom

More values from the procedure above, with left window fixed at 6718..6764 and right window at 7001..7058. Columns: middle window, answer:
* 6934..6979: 4.1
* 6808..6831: 4.2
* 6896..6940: 8.5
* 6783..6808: 3.9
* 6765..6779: 0.3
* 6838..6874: 8.9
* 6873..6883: 2.4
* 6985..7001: 1.1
